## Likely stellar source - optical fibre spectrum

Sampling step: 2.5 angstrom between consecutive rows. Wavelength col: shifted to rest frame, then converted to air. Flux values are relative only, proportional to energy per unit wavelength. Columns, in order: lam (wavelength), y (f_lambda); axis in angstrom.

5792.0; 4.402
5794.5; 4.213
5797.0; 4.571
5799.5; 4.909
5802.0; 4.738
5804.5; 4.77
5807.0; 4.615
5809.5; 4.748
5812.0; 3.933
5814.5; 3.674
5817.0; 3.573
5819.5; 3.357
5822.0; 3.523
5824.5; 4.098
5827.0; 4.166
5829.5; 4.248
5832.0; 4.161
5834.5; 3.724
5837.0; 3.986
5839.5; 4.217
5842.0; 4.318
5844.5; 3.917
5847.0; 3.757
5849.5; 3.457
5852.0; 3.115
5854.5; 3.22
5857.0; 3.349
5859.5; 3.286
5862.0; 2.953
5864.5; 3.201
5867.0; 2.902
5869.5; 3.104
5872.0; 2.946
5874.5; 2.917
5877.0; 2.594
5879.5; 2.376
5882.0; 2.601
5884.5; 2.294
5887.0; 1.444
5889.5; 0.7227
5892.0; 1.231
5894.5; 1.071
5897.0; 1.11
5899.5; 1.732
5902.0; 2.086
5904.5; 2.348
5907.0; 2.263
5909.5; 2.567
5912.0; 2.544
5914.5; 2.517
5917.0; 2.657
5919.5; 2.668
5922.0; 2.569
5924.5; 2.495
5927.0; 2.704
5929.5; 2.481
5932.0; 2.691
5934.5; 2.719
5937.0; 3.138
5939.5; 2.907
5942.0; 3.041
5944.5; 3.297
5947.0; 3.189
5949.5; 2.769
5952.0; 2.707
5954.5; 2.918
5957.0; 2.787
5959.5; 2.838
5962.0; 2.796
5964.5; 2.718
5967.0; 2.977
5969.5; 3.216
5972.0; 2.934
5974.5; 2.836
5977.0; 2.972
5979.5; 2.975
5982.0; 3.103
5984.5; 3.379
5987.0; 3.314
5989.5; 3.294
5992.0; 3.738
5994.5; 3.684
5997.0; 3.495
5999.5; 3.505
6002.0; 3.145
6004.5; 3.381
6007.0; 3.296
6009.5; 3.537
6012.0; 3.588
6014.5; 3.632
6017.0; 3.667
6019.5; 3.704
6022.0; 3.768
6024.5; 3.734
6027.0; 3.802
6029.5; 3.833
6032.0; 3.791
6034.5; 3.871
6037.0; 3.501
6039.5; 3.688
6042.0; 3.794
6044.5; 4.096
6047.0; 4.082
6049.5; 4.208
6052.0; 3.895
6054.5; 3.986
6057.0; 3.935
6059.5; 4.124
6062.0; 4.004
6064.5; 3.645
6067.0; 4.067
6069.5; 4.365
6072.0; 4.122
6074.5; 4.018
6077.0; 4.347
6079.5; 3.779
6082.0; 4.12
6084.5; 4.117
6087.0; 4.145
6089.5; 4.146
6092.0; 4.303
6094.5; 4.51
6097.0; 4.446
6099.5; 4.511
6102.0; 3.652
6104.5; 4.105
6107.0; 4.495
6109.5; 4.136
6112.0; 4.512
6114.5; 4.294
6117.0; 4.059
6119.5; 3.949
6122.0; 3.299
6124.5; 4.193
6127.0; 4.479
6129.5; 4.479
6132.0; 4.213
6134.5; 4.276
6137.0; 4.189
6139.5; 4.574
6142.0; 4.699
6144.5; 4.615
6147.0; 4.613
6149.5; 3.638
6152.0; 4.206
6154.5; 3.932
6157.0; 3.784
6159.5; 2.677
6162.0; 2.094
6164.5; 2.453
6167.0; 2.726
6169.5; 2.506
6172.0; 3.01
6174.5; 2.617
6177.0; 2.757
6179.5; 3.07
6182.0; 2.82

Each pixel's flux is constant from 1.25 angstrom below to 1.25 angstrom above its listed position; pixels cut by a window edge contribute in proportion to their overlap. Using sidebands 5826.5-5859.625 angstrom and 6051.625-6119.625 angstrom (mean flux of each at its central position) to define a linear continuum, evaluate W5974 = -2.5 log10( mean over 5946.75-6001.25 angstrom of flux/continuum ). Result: 0.27 mag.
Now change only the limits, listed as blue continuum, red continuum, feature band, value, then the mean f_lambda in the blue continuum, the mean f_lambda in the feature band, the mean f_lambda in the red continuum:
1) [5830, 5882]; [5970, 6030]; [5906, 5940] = 0.28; 3.37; 2.63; 3.42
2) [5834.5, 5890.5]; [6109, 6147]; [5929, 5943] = 0.19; 3.06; 2.84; 4.28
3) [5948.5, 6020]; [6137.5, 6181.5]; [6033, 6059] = -0.19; 3.2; 3.91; 3.41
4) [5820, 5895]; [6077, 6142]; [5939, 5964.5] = 0.21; 3.12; 2.92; 4.21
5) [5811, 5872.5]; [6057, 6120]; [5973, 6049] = 0.13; 3.61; 3.54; 4.16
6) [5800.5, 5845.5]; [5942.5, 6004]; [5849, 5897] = 0.45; 4.1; 2.52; 3.11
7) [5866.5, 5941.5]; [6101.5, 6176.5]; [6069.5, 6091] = -0.19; 2.35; 4.12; 3.81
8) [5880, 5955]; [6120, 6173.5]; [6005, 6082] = -0.23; 2.38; 3.86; 3.74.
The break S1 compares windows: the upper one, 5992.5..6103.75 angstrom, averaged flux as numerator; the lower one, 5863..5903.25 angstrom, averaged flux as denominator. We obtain 1.8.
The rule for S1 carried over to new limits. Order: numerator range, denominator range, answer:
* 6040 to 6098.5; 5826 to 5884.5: 1.21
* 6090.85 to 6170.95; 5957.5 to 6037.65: 1.17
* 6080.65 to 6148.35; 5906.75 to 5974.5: 1.53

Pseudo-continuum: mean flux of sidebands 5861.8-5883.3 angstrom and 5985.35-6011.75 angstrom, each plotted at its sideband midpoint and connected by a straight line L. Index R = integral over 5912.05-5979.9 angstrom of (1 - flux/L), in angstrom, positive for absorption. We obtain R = 7.8 angstrom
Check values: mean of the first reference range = 2.84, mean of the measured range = 2.83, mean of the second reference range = 3.44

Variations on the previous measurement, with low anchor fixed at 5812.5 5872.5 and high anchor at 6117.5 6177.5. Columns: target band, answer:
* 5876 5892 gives 7.4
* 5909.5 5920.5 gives 3.1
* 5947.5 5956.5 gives 2.0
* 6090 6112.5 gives -3.8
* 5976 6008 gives 2.7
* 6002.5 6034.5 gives 0.1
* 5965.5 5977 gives 2.1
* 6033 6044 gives -0.3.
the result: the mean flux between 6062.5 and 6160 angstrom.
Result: 4.16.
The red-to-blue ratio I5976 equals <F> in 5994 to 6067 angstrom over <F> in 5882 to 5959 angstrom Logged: 1.56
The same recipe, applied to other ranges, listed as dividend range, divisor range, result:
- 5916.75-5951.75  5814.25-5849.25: 0.72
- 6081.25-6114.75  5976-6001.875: 1.27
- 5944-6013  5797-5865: 0.81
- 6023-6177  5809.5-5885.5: 1.13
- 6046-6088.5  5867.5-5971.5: 1.61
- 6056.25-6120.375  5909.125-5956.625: 1.50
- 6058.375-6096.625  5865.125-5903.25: 1.97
